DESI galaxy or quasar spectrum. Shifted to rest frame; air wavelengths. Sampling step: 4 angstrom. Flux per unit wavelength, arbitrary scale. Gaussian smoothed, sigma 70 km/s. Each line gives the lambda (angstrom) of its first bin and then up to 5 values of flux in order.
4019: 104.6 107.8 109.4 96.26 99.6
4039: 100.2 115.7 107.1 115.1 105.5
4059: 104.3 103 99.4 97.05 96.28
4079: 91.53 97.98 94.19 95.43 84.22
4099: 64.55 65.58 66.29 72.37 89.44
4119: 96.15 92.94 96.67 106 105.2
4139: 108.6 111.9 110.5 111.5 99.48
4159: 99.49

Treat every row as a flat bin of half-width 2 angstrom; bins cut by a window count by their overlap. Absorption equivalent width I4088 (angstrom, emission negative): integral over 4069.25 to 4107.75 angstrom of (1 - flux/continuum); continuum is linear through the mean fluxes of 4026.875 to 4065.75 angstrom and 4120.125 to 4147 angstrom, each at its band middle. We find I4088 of 6.9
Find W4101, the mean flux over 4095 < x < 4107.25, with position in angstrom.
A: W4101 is 68.4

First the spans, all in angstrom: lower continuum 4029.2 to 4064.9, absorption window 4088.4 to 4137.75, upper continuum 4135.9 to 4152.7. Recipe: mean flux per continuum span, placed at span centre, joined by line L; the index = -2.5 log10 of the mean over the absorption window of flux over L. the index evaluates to 0.25 mag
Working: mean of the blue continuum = 105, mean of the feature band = 86.7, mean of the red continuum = 110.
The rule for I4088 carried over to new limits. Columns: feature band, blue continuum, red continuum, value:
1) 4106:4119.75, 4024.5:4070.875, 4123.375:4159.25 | 3.2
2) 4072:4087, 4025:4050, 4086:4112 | -1.6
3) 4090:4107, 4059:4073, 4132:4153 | 4.7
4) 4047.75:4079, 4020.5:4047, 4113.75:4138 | 0.2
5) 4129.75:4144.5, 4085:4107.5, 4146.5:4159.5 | -1.5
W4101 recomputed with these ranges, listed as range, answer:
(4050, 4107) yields 92.5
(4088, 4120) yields 79.2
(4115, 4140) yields 99.7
